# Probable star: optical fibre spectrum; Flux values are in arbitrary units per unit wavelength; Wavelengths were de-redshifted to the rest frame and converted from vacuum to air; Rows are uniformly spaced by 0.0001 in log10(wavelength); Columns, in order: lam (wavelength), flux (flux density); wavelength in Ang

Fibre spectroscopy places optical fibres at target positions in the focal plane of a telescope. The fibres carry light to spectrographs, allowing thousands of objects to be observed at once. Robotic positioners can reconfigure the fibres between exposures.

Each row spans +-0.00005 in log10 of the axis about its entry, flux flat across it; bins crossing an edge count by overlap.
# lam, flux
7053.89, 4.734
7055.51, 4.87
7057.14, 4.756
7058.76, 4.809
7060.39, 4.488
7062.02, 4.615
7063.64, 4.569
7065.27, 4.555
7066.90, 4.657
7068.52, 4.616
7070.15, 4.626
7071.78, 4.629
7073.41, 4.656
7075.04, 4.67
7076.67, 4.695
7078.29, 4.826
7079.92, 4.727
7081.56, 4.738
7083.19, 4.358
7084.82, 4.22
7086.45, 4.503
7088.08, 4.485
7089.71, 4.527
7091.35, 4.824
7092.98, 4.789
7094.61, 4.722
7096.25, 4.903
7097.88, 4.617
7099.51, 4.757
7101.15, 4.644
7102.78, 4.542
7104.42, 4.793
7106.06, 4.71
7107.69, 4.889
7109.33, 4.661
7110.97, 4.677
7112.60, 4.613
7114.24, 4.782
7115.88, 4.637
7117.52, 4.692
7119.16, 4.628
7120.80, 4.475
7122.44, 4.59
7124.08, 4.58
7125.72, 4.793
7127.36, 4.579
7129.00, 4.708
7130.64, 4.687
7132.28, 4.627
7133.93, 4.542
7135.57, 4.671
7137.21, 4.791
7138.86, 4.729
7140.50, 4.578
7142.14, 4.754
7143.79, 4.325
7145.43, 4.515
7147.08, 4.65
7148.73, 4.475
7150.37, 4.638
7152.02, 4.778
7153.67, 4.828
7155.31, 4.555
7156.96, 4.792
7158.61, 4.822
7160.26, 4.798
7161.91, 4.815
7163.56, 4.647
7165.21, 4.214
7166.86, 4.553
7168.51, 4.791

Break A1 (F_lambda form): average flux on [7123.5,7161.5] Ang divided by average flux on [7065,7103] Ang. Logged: 1.00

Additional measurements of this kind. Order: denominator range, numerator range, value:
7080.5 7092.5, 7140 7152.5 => 1.01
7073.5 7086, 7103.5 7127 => 1.02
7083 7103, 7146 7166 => 1.01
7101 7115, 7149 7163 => 1.01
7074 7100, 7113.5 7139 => 1.00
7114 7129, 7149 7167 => 1.01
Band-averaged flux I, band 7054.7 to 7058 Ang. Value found 4.82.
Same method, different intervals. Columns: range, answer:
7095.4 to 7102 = 4.73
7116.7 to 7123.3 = 4.59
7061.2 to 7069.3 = 4.6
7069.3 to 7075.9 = 4.64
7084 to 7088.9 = 4.41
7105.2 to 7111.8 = 4.74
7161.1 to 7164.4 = 4.73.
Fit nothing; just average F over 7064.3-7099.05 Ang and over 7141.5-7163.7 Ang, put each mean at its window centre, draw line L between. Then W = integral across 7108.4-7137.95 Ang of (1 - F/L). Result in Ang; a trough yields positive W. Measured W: 0.0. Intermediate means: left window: 4.64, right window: 4.67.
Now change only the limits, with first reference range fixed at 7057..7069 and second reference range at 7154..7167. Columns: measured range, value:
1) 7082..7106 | 0.1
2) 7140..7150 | 0.2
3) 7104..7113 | -0.2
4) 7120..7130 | 0.1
